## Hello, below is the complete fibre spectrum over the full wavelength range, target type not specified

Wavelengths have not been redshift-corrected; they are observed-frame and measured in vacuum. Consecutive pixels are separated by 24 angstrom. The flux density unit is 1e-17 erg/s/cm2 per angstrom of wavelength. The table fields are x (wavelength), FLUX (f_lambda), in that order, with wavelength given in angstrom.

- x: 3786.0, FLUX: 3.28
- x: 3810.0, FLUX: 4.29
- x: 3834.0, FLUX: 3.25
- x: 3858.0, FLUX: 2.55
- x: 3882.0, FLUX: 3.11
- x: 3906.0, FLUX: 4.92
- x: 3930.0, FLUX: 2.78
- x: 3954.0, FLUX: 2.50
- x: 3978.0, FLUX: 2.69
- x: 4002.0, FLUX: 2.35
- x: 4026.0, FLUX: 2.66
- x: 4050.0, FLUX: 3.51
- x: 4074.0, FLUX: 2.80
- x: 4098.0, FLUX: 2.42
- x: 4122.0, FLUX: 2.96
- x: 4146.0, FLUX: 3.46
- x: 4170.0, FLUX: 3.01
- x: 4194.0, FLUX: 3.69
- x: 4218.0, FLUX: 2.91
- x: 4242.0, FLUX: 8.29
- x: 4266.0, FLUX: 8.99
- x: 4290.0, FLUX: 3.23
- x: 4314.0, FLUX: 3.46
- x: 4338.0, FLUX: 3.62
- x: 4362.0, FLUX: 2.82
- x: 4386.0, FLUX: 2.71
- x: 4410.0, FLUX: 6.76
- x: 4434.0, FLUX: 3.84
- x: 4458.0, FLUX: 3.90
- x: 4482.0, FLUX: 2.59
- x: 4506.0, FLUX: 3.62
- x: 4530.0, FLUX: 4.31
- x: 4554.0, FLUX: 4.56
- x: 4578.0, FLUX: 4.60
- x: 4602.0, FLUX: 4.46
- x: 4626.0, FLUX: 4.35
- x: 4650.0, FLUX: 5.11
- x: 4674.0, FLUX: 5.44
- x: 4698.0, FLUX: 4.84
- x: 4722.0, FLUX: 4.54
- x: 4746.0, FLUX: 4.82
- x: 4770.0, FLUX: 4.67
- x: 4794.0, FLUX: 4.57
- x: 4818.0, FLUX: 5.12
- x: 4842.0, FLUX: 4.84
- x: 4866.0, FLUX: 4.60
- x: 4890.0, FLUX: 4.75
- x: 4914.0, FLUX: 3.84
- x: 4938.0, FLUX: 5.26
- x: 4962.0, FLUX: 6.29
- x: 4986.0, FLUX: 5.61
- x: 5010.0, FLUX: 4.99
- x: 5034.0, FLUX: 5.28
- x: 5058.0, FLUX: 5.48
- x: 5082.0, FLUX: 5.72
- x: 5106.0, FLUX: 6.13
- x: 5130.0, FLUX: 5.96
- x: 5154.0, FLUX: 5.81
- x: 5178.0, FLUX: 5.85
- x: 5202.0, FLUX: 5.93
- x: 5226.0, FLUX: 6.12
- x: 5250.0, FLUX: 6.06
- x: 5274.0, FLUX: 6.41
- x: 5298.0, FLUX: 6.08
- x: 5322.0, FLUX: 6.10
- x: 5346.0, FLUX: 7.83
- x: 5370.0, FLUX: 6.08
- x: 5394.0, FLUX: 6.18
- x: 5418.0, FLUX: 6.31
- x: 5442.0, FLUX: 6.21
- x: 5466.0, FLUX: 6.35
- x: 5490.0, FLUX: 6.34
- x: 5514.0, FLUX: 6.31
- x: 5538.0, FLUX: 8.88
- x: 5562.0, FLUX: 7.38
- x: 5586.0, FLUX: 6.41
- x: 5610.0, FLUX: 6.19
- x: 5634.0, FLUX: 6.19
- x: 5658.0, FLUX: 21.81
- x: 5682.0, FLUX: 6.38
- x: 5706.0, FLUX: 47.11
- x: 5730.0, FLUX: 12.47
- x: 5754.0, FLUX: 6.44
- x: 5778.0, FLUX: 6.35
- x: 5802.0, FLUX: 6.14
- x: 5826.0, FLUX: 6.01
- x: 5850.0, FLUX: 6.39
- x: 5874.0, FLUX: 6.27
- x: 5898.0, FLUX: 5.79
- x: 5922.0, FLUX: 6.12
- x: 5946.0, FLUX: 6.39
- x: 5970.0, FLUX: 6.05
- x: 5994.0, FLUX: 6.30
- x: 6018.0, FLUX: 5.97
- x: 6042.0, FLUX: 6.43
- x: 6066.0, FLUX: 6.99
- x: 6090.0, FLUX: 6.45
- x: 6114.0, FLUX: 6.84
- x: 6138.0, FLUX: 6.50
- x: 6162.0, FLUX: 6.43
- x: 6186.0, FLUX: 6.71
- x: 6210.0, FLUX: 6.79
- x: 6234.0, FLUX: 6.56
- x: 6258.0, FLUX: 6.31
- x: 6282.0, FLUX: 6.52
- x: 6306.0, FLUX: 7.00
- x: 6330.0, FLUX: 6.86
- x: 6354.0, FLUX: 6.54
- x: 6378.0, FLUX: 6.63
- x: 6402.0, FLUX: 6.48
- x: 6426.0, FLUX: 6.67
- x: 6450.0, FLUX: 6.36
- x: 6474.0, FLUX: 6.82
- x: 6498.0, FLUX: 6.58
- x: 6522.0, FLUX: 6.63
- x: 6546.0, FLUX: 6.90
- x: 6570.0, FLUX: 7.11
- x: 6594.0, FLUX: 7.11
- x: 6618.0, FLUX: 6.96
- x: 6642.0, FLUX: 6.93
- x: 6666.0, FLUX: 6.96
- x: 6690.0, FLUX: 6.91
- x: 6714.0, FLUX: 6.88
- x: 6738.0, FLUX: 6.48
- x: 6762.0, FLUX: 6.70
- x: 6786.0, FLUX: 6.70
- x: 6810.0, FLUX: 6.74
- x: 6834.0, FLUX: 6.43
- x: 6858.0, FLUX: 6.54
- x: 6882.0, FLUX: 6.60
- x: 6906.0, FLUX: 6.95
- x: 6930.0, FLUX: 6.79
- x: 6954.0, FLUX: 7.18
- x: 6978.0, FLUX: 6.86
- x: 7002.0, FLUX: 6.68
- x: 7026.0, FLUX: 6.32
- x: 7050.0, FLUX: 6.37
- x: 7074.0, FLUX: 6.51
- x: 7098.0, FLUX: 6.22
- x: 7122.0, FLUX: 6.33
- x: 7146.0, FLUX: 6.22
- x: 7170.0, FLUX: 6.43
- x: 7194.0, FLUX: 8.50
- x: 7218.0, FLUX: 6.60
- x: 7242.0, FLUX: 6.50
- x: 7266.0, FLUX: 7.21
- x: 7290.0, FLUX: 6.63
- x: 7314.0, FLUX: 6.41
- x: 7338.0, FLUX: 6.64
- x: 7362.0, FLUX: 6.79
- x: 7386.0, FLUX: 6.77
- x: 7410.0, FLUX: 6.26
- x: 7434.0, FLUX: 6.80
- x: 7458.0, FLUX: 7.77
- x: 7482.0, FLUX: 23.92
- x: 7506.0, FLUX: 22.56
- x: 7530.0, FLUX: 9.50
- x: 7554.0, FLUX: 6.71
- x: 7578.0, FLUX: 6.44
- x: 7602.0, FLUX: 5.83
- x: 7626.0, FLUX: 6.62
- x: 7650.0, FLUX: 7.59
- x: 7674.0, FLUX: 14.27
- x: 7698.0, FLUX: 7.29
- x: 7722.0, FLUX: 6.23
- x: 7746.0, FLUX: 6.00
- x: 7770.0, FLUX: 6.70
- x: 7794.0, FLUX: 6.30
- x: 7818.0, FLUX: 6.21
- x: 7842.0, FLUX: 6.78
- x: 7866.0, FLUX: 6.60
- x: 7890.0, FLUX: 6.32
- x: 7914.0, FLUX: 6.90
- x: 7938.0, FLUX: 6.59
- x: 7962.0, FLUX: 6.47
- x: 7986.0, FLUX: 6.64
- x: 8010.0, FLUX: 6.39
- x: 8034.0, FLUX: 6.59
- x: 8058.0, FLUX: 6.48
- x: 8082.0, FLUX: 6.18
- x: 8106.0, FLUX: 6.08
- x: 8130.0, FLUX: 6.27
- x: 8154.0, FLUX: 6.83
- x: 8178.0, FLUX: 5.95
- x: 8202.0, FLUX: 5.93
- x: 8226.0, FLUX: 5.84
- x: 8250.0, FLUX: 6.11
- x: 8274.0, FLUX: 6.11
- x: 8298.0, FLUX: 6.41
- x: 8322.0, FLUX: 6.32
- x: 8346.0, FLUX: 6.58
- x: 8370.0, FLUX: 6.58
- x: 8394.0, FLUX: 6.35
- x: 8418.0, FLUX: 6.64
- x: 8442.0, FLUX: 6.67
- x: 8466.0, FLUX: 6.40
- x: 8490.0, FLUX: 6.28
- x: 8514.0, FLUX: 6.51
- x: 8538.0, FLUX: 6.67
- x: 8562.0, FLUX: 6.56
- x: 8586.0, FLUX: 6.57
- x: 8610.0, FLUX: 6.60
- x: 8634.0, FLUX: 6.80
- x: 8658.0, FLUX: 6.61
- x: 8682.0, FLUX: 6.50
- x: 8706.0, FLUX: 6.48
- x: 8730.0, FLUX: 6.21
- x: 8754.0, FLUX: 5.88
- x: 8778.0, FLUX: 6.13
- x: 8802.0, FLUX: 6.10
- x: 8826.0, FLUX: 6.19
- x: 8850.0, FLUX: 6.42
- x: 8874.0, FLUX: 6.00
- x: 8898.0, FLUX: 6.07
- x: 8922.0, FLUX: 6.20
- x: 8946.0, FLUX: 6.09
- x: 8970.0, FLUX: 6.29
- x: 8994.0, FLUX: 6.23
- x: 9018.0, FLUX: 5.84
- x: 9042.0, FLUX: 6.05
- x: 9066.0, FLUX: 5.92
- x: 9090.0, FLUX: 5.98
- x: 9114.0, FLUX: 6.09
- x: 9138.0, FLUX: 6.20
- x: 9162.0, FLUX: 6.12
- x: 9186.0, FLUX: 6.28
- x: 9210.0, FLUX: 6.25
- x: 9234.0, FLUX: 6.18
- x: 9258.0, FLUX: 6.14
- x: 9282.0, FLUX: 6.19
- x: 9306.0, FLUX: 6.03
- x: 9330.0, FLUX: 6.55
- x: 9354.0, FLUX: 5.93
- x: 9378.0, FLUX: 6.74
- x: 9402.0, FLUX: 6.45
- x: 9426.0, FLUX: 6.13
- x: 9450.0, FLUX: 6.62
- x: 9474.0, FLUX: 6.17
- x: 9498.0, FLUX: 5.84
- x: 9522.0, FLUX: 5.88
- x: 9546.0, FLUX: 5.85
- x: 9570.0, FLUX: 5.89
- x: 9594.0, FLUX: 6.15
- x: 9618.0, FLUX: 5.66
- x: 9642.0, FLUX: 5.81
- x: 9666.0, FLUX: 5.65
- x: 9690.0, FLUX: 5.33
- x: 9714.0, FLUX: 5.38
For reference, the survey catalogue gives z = 0.14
